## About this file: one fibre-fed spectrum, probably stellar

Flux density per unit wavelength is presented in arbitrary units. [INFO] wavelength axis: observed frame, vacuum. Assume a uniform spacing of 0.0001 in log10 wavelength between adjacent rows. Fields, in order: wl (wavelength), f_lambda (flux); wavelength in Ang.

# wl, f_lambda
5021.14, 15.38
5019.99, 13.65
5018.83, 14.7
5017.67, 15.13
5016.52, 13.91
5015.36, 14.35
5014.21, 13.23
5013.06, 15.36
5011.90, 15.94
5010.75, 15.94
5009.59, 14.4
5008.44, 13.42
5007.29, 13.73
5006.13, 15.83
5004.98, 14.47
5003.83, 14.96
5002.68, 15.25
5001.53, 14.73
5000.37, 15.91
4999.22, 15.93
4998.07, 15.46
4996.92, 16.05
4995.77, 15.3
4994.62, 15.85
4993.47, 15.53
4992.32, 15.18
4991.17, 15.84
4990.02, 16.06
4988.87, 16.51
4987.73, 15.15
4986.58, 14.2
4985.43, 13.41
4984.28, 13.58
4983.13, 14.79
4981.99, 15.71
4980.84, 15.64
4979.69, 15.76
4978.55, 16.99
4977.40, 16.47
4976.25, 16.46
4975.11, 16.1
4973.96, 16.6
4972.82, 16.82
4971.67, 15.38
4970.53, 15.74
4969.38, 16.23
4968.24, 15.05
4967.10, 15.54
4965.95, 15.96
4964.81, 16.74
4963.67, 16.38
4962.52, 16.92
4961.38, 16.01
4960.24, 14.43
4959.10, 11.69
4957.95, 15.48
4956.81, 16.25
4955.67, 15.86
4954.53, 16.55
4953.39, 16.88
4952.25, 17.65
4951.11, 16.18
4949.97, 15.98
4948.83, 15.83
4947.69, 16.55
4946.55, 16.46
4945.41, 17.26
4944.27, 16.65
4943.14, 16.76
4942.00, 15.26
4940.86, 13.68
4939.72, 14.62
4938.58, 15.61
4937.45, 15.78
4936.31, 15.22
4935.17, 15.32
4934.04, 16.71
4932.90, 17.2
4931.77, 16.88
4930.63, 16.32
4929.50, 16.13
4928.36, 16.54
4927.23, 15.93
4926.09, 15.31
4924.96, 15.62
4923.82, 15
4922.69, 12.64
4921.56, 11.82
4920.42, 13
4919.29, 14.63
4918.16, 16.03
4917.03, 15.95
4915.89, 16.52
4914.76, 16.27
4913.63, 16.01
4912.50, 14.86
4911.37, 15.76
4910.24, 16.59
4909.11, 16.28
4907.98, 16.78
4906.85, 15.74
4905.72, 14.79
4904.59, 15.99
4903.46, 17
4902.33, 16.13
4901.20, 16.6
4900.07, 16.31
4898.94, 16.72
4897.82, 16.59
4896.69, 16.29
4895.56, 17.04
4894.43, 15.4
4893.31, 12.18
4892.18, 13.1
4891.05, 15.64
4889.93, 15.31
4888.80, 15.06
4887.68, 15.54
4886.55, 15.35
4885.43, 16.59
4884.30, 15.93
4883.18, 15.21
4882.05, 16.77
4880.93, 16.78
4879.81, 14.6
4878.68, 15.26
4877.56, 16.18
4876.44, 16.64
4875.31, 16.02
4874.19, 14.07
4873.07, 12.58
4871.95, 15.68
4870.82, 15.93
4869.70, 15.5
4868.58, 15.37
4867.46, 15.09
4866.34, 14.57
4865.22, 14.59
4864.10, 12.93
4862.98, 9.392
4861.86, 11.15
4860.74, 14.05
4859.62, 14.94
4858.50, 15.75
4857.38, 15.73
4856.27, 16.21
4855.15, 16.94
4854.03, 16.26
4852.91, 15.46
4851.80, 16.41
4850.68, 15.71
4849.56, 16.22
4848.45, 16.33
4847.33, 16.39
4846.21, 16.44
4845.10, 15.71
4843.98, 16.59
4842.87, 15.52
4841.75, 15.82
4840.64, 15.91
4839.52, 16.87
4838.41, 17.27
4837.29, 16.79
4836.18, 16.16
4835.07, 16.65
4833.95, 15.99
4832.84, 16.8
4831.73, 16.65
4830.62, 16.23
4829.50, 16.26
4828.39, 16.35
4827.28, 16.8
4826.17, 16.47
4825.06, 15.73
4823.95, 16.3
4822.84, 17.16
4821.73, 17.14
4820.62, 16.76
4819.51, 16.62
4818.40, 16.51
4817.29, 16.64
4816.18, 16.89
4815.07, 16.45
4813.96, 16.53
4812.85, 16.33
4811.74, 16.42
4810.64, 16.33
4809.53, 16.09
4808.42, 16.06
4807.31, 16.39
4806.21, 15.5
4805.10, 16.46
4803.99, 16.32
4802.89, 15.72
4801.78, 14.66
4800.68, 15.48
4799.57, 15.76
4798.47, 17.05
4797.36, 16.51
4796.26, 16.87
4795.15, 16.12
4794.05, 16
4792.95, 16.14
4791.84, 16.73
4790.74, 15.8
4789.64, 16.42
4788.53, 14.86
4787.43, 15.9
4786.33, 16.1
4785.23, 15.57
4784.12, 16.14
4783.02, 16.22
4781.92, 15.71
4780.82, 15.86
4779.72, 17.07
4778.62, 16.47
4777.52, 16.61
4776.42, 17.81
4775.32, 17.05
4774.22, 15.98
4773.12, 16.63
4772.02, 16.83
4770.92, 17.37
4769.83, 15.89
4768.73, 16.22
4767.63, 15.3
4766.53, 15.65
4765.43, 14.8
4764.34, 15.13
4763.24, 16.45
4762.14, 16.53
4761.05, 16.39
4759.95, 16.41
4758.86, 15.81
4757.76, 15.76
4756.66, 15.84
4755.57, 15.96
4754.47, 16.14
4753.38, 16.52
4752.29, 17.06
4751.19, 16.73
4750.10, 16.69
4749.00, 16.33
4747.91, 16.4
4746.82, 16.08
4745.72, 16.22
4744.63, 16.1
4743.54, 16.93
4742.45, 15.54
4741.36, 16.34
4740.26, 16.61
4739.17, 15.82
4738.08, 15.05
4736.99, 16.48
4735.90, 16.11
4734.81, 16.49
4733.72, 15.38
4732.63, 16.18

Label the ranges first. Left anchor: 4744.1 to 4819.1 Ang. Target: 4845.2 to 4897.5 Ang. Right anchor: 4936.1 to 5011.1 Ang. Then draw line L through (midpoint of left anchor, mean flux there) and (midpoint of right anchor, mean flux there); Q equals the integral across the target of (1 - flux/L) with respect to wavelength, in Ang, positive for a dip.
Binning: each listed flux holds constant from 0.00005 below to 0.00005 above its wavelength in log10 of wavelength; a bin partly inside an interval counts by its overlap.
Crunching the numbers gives 2.3 Ang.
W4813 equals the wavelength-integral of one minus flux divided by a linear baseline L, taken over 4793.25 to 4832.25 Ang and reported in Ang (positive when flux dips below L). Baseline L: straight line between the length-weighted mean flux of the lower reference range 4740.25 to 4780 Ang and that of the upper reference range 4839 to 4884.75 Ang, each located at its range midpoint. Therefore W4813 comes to -1.3 Ang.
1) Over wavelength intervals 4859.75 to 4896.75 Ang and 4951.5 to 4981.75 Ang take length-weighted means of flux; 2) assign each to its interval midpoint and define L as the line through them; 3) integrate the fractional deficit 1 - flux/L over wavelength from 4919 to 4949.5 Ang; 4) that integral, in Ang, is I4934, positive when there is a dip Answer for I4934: 0.1 Ang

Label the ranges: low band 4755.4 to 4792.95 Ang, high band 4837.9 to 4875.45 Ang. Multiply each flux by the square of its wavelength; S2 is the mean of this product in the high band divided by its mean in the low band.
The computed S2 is 1.0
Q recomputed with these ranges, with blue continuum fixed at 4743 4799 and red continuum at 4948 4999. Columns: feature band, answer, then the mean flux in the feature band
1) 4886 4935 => 0.9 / 15.6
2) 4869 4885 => 0.5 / 15.5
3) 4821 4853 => -0.5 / 16.4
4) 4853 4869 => 1.5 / 14.5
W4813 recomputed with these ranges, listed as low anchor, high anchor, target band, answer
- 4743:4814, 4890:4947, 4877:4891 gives 0.1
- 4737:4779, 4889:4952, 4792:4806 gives 0.0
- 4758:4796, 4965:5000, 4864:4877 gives 0.8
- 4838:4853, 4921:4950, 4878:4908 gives 0.4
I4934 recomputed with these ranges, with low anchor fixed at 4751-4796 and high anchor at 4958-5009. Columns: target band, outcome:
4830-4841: -0.4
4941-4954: -0.7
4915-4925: 0.7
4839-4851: -0.2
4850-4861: 0.1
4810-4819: -0.3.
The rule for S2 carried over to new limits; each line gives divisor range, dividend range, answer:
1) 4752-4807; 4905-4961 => 1.03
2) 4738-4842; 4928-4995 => 1.04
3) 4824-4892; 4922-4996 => 1.05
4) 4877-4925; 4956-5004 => 1.04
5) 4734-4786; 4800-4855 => 1.03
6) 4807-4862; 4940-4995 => 1.03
